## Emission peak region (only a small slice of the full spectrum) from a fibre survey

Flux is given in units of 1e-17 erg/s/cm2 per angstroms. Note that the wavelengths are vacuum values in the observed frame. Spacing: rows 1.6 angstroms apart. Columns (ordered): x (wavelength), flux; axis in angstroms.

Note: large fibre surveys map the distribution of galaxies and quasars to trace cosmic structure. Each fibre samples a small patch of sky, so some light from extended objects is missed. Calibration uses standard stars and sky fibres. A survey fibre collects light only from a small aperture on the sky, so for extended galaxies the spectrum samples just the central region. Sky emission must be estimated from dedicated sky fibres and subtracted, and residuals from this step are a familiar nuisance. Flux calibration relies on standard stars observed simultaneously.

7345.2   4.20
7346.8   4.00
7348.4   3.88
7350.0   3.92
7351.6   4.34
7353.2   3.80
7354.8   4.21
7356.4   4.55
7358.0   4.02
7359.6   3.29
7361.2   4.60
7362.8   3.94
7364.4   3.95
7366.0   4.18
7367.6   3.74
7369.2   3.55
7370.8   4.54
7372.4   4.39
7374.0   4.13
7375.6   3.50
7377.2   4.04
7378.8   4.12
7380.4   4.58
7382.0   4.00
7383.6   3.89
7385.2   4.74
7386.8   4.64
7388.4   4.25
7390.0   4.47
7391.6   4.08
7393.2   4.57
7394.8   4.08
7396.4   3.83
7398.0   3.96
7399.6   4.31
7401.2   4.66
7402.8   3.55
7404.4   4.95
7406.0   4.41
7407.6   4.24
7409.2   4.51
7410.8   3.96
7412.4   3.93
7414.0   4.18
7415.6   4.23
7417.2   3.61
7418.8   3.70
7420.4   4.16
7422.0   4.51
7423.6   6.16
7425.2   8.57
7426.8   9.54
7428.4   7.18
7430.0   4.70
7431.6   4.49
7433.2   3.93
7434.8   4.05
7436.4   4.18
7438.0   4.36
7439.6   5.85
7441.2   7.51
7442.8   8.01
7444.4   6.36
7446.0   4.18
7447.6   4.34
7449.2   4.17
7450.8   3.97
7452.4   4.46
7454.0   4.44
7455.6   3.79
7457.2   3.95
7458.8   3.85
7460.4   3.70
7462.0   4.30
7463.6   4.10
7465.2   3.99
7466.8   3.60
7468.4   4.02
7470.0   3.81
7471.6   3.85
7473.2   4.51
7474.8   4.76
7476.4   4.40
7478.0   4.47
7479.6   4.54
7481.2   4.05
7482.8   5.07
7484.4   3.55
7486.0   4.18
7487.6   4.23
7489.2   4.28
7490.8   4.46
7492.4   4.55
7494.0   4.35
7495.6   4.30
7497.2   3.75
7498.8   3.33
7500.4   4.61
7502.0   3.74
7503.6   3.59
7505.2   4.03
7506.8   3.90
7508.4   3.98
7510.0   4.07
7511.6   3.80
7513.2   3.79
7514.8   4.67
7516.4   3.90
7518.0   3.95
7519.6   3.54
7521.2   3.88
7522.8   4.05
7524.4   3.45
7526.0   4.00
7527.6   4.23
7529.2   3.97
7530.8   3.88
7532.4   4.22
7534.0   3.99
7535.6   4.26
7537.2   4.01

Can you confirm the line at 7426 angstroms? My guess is [S II]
